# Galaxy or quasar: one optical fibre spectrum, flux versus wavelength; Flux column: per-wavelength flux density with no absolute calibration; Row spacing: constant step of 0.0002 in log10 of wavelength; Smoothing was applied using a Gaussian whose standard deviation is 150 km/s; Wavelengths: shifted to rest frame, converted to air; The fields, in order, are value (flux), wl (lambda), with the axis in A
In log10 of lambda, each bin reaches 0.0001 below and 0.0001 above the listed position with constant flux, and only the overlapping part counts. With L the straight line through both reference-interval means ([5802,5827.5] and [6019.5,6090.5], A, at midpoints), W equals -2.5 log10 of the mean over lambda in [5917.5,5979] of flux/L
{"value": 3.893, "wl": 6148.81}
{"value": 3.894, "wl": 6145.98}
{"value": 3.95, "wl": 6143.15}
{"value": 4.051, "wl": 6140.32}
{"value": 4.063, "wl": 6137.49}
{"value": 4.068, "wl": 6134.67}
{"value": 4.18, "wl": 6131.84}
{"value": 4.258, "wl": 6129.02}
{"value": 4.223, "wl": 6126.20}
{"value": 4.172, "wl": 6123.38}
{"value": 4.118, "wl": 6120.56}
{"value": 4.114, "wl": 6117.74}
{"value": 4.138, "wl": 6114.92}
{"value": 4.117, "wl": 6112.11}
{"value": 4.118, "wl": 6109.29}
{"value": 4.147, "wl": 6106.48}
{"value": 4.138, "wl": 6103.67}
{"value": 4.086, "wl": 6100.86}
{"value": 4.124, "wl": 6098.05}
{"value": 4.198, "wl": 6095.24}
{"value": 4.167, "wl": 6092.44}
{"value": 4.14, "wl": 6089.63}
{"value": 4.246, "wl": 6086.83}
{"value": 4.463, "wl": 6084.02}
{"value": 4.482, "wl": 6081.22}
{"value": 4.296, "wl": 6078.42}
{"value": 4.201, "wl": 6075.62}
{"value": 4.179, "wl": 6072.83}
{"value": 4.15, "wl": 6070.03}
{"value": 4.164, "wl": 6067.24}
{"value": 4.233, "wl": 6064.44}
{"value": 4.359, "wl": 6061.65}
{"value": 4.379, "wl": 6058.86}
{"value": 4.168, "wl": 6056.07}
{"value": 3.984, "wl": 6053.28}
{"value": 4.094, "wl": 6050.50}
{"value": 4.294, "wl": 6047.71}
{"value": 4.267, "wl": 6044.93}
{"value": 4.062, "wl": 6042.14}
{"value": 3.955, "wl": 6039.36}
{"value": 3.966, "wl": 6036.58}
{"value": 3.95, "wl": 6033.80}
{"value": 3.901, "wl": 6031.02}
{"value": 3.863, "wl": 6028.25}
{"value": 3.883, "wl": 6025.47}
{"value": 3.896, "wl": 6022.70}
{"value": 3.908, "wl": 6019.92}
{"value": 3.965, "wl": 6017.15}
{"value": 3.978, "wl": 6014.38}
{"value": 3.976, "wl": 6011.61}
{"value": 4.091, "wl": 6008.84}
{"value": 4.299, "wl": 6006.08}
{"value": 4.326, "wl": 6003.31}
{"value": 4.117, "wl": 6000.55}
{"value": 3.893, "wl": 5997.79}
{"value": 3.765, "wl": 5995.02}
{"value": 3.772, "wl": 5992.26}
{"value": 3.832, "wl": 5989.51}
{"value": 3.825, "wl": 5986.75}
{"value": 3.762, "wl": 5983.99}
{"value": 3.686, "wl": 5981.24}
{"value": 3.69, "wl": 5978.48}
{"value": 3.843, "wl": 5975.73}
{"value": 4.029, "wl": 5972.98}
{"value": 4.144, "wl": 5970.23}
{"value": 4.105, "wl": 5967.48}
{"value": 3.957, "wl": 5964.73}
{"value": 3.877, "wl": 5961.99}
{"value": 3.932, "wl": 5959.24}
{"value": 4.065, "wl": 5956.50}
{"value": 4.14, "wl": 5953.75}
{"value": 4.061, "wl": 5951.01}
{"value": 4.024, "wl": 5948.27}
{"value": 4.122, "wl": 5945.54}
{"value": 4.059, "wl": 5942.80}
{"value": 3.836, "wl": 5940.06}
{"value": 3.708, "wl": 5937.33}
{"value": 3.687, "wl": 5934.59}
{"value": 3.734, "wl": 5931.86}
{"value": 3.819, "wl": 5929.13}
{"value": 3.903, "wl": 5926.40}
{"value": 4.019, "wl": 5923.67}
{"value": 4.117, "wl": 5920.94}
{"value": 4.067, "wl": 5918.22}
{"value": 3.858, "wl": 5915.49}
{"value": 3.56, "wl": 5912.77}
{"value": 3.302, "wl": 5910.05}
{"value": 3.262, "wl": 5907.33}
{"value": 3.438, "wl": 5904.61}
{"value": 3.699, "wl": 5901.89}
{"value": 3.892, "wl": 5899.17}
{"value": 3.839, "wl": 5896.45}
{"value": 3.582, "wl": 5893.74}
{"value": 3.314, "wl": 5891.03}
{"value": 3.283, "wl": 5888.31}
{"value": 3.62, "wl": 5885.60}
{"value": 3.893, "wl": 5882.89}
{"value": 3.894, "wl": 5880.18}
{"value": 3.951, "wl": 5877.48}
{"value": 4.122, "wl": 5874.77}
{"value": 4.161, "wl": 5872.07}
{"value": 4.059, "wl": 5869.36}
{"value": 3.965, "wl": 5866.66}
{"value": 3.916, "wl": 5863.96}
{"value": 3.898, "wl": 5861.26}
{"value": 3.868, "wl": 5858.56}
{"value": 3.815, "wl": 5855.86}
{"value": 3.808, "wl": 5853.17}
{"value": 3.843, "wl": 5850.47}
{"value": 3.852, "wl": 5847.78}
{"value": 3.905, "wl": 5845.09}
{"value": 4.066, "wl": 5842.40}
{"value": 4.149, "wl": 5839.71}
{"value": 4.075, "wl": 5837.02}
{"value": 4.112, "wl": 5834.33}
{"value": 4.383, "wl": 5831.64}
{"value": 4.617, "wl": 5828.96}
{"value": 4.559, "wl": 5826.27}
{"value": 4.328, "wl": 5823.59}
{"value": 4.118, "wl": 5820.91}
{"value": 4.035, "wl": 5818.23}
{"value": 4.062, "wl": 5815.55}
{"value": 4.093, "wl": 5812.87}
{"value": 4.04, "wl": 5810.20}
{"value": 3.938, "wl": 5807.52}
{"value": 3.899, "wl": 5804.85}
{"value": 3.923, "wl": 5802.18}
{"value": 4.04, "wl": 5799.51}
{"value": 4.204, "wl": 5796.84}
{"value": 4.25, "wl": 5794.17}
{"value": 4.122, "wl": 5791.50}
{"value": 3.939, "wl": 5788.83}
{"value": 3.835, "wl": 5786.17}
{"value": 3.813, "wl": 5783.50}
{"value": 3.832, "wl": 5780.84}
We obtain 0.04 mag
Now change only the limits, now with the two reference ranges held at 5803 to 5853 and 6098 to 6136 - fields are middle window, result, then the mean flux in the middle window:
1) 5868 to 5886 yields 0.04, 3.98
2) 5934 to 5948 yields 0.06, 3.9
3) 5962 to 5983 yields 0.06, 3.92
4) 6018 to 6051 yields 0.04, 4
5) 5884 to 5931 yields 0.12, 3.68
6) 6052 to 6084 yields -0.03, 4.25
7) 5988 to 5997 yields 0.09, 3.8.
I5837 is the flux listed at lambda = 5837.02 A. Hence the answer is 4.075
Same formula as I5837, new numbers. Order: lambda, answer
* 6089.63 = 4.14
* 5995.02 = 3.765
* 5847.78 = 3.852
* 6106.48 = 4.147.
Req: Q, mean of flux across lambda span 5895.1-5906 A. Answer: 3.71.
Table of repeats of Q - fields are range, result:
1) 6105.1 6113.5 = 4.13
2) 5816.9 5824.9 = 4.16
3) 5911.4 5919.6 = 3.83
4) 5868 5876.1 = 4.11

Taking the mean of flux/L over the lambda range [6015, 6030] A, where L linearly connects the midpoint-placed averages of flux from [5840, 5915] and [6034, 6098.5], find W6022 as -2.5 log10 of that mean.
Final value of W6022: 0.05 mag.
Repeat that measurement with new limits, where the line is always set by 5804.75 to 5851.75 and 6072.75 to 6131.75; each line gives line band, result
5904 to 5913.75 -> 0.221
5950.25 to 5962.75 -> 0.037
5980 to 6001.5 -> 0.092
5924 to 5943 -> 0.091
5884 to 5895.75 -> 0.188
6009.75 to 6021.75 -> 0.058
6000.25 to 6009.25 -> -0.017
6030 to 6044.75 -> 0.050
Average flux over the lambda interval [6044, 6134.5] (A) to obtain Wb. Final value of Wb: 4.2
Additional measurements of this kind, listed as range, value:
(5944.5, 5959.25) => 4.07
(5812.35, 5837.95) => 4.24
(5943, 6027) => 3.97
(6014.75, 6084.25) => 4.12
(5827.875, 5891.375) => 3.95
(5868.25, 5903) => 3.79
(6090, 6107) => 4.14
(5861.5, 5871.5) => 3.98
